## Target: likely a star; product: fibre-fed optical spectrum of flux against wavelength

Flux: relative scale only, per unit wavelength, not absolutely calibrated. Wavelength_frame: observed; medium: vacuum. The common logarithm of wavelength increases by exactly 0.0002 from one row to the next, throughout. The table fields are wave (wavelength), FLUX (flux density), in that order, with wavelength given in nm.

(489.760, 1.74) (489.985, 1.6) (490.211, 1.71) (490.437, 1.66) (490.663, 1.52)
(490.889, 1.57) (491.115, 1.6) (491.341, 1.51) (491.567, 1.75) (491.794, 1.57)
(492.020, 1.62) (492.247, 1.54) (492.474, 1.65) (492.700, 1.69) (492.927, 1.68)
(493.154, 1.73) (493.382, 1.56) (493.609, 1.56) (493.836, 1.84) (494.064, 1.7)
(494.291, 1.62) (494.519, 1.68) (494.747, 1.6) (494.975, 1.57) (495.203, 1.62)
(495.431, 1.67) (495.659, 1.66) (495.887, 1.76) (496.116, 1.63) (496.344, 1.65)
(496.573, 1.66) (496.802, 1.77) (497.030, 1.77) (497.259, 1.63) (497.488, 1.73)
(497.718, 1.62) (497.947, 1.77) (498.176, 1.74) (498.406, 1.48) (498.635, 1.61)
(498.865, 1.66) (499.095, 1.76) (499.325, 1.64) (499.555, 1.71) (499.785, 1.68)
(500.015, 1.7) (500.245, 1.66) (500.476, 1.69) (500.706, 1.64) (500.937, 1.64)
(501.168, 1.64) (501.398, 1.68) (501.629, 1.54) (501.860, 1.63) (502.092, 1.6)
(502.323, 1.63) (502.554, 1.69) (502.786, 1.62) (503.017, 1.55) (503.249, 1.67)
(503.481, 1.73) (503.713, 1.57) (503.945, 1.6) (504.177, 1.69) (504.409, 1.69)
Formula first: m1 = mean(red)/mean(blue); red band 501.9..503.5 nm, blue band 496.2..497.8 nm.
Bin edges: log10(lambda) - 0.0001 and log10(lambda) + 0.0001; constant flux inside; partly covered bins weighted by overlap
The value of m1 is 0.97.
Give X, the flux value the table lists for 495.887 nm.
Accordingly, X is 1.76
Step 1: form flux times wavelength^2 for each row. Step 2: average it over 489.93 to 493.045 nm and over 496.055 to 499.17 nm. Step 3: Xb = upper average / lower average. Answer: 1.1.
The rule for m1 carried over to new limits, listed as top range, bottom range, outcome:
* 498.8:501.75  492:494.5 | 1.01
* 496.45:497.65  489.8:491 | 1.05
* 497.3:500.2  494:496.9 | 1.01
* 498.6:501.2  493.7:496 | 1.00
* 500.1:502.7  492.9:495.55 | 0.99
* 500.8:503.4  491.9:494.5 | 0.98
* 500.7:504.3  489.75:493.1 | 1.00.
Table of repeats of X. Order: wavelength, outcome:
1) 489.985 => 1.6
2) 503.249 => 1.67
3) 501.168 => 1.64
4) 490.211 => 1.71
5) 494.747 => 1.6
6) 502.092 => 1.6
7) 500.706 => 1.64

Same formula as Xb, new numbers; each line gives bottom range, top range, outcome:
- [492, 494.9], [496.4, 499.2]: 1.04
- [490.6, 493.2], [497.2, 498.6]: 1.05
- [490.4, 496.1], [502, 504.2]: 1.04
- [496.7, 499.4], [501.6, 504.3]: 0.99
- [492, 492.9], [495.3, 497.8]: 1.05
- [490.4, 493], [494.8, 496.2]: 1.04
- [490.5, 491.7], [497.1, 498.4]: 1.08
